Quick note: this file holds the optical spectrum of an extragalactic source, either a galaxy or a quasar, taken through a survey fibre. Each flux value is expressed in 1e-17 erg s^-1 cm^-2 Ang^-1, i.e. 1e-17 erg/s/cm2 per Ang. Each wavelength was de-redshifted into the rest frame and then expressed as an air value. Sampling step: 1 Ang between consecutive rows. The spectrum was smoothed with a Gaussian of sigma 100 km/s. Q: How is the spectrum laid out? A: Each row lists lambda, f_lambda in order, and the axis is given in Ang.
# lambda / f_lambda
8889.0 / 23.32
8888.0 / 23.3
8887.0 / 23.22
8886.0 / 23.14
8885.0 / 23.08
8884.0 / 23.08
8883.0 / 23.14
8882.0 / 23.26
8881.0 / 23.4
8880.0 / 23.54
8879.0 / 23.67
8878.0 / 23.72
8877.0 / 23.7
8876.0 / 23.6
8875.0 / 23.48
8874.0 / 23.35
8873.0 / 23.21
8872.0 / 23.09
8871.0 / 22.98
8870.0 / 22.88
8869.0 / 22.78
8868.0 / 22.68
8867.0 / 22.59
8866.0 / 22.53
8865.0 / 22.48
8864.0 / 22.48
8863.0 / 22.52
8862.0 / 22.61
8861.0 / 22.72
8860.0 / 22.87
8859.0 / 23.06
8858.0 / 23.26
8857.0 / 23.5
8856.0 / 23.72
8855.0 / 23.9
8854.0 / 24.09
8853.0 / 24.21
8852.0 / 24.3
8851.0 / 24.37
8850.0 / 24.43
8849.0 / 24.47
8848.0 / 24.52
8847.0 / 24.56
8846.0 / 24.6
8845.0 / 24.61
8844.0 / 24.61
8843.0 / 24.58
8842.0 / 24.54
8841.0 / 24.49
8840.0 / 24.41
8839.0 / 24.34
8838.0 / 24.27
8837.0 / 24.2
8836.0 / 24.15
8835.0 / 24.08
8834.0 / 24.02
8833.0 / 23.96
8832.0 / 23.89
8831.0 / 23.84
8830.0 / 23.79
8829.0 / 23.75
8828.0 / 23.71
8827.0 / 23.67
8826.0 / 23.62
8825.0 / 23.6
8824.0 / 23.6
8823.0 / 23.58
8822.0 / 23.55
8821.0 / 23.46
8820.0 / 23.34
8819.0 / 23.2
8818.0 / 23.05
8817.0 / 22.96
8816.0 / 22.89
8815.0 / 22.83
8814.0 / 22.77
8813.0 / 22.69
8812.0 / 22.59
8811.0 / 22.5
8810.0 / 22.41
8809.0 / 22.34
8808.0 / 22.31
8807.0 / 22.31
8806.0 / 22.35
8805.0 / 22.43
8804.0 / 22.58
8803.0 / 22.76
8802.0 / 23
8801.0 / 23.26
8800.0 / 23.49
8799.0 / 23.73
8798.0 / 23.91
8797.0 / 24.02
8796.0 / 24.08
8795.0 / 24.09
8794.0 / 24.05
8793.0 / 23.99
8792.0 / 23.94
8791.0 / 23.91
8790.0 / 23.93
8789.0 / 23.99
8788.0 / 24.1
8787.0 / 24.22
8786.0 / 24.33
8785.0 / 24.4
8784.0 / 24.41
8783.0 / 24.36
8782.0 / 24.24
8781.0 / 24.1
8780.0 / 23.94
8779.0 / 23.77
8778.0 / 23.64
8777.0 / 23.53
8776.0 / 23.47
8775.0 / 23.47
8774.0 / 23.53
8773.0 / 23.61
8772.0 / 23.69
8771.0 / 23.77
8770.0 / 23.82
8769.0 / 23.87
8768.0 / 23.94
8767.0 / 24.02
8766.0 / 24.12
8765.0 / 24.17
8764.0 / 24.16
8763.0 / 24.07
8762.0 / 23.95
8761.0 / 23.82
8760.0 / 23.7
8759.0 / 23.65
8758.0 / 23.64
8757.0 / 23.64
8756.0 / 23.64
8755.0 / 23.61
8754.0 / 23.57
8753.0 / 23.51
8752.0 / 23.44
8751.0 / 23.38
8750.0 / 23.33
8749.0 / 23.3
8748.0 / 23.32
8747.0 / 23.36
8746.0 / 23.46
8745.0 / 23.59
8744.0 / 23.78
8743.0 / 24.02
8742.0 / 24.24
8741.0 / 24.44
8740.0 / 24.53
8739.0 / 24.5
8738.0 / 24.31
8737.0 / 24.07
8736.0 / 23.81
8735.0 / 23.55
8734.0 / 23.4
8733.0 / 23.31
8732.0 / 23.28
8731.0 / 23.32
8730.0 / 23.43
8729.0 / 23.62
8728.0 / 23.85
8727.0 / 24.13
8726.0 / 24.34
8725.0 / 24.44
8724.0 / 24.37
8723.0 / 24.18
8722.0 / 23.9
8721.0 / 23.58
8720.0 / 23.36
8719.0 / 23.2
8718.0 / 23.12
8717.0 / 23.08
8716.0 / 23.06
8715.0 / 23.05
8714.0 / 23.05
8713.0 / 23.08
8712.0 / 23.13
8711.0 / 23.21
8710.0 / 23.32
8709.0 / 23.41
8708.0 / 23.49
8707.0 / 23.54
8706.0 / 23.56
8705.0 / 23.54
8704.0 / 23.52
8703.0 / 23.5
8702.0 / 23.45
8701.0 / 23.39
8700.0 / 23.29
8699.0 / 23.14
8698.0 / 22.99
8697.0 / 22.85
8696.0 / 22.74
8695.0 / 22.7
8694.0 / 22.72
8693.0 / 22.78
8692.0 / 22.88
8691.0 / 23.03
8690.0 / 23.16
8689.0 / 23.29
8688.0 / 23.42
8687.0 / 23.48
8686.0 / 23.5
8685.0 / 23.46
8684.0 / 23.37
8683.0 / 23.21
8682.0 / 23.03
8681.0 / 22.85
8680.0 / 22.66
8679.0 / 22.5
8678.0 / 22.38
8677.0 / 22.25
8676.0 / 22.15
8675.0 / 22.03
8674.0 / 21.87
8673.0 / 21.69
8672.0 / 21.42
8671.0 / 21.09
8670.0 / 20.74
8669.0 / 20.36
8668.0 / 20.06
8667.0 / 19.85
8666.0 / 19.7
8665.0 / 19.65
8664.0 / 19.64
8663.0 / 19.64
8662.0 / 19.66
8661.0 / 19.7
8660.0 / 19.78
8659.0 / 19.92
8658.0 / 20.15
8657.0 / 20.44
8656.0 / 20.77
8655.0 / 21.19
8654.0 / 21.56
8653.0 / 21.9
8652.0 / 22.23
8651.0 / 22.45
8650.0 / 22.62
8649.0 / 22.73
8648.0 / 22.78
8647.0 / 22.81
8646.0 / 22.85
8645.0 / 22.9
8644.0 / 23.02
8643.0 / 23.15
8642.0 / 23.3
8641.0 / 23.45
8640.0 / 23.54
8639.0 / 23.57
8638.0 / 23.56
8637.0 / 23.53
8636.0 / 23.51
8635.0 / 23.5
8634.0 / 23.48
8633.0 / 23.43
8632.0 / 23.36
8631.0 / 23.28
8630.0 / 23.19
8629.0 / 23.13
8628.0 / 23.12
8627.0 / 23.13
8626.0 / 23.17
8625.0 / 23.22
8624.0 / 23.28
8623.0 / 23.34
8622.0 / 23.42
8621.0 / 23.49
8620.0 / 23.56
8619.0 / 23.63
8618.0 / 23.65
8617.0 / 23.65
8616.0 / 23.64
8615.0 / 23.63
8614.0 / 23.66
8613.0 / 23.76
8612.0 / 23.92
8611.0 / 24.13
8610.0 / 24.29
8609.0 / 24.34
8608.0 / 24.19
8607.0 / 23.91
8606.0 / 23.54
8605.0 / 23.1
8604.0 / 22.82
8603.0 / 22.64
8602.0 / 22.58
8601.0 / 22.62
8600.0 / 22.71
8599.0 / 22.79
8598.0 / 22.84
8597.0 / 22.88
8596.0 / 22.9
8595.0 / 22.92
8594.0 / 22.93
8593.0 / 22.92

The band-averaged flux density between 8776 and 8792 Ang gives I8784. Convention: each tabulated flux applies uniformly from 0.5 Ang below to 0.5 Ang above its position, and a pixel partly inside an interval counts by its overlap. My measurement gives 24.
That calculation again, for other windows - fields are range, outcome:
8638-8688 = 21.9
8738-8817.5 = 23.6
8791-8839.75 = 23.4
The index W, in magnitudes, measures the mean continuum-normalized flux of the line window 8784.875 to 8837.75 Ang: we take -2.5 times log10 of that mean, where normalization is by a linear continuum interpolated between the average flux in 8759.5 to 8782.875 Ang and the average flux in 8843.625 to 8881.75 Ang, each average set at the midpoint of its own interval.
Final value 0.01 mag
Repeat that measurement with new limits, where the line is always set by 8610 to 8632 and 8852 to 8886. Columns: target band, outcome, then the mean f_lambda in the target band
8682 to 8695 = 0.01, 23.2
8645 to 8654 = 0.04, 22.5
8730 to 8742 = -0.02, 23.9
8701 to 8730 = -0.01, 23.5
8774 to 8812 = -0.01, 23.5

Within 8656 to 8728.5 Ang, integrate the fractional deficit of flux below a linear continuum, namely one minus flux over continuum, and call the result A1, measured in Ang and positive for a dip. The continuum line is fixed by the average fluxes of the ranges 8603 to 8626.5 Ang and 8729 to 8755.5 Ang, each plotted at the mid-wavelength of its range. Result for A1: 3.6 Ang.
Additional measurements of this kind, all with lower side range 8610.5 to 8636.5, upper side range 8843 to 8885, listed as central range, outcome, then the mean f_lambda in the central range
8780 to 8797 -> -0.5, 24.1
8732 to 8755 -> -0.2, 23.7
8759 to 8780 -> -0.3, 23.8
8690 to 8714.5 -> 0.3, 23.2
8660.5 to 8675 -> 1.9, 20.4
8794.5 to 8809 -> 0.2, 23.1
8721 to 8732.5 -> -0.2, 23.9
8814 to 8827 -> 0.1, 23.3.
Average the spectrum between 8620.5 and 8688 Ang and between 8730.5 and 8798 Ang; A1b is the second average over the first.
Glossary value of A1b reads 1.1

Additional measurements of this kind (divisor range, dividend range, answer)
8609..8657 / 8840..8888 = 1.02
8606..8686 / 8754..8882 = 1.05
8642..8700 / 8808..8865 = 1.08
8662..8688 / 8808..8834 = 1.07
